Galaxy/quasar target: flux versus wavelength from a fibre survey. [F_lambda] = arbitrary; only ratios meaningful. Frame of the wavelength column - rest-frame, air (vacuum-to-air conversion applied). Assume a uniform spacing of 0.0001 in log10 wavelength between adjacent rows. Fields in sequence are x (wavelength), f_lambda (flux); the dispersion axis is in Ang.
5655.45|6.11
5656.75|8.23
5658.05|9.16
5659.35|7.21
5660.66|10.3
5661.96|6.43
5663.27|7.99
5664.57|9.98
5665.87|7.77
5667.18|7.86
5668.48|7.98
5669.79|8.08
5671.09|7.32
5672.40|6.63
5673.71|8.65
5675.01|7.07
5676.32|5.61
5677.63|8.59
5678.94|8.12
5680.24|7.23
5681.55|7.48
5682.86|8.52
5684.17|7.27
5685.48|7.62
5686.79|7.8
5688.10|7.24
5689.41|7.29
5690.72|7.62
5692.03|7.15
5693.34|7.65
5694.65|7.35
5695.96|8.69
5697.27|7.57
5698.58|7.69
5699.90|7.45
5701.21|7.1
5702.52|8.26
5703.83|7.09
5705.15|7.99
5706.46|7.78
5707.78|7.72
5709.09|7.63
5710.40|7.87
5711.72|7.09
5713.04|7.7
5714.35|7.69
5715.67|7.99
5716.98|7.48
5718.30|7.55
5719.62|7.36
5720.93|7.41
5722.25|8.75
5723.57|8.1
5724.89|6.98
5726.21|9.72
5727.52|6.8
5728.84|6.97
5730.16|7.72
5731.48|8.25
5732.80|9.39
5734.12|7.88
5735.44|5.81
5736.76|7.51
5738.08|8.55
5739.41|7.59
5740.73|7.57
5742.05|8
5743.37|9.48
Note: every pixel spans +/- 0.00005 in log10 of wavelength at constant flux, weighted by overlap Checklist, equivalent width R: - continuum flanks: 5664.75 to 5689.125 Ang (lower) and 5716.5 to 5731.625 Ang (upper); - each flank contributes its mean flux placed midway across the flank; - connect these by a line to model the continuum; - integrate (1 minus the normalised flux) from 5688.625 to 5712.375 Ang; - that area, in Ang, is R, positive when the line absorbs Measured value 0.3 Ang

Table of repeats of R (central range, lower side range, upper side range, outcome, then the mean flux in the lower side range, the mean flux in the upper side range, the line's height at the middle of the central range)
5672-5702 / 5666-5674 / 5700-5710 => 0.5 Ang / 7.71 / 7.65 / 7.68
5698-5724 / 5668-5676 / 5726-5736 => 0.0 Ang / 7.53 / 7.76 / 7.68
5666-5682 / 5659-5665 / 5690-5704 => 1.1 Ang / 8.37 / 7.62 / 8.12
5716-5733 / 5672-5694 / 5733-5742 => -0.6 Ang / 7.51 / 7.62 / 7.59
